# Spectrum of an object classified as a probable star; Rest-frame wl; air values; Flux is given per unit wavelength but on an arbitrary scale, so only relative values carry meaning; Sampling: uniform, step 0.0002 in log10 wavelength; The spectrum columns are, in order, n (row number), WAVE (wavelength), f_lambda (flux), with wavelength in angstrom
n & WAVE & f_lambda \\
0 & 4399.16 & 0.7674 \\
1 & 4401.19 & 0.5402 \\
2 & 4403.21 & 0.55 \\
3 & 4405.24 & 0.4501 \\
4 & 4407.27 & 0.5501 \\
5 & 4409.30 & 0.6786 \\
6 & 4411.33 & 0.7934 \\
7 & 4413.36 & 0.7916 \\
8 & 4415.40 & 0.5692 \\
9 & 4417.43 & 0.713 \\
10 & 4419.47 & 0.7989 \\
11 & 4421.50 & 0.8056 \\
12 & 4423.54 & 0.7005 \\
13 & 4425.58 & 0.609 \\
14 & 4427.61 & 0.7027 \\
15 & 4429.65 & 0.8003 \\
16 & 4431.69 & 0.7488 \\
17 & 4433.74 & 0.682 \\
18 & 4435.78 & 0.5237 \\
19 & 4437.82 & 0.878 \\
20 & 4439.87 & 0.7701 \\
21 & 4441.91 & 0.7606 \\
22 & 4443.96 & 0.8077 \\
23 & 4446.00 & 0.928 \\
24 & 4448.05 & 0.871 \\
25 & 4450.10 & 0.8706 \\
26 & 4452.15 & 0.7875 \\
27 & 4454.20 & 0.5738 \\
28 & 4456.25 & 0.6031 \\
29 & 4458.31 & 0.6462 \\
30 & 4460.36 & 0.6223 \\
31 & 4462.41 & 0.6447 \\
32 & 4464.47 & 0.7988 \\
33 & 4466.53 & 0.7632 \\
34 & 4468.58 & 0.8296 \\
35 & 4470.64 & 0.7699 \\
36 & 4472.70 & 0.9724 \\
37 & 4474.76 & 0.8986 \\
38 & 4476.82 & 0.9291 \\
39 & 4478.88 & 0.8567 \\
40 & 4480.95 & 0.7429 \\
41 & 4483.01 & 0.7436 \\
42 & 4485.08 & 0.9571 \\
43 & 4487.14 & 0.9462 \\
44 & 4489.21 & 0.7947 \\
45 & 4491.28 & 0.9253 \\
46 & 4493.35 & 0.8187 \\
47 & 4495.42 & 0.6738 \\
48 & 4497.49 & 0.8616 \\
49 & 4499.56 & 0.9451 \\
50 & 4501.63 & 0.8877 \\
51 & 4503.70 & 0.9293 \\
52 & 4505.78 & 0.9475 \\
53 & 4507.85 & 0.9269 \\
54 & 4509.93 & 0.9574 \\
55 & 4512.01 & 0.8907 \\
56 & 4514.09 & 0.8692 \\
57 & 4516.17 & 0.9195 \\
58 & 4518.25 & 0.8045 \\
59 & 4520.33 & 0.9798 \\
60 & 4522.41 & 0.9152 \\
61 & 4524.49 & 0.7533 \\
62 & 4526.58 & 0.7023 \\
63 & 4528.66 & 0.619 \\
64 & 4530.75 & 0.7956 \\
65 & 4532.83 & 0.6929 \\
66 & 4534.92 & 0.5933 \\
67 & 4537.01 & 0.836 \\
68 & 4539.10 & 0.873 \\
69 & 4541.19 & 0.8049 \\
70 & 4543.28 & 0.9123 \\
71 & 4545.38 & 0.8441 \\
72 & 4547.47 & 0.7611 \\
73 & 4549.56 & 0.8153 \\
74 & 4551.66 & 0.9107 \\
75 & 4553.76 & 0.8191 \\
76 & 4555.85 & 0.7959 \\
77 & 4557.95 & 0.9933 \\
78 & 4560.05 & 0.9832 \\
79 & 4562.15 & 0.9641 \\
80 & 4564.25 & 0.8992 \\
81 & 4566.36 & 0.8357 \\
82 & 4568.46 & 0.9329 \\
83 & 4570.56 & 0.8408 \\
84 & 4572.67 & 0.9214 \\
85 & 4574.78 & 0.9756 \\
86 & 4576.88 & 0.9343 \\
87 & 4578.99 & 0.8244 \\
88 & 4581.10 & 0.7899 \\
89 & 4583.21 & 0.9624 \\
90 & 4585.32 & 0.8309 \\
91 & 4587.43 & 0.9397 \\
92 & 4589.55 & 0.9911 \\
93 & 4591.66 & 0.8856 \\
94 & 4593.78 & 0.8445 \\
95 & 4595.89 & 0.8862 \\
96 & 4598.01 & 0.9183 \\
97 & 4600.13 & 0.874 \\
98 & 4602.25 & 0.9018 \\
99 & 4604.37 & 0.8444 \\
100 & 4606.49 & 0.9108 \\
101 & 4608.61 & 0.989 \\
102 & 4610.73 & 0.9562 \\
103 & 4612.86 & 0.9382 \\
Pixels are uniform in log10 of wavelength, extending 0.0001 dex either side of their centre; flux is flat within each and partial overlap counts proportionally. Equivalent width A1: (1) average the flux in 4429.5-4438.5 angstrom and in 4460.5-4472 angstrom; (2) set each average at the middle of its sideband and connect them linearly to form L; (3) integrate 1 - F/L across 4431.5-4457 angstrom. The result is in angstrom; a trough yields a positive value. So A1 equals -1.0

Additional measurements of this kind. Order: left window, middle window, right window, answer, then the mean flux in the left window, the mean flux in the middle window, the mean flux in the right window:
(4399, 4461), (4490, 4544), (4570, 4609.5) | -2.0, 0.706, 0.839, 0.898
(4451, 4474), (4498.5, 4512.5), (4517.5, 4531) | -2.7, 0.731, 0.928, 0.796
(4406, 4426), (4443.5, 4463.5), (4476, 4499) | 1.0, 0.7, 0.734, 0.842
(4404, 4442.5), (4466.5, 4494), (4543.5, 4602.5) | -3.1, 0.7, 0.857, 0.889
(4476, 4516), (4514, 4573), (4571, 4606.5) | 3.0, 0.874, 0.84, 0.895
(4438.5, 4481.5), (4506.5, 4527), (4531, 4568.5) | -1.4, 0.784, 0.878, 0.845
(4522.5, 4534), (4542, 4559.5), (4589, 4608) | -1.7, 0.728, 0.859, 0.895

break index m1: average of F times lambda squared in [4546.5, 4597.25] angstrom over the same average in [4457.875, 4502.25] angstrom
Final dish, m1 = 1.1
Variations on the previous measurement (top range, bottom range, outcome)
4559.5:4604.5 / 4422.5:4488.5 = 1.23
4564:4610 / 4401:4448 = 1.36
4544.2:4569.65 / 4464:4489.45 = 1.07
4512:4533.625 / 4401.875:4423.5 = 1.27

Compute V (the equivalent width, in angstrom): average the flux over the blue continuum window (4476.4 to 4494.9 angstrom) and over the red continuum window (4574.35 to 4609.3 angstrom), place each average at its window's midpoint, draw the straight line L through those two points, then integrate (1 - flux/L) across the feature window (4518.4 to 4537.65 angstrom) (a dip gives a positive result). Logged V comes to 2.3 angstrom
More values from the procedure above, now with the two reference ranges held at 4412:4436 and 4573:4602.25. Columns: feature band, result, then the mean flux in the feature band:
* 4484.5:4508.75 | -2.7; 0.883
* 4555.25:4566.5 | -0.7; 0.922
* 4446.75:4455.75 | -0.3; 0.77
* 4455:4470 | 1.1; 0.701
